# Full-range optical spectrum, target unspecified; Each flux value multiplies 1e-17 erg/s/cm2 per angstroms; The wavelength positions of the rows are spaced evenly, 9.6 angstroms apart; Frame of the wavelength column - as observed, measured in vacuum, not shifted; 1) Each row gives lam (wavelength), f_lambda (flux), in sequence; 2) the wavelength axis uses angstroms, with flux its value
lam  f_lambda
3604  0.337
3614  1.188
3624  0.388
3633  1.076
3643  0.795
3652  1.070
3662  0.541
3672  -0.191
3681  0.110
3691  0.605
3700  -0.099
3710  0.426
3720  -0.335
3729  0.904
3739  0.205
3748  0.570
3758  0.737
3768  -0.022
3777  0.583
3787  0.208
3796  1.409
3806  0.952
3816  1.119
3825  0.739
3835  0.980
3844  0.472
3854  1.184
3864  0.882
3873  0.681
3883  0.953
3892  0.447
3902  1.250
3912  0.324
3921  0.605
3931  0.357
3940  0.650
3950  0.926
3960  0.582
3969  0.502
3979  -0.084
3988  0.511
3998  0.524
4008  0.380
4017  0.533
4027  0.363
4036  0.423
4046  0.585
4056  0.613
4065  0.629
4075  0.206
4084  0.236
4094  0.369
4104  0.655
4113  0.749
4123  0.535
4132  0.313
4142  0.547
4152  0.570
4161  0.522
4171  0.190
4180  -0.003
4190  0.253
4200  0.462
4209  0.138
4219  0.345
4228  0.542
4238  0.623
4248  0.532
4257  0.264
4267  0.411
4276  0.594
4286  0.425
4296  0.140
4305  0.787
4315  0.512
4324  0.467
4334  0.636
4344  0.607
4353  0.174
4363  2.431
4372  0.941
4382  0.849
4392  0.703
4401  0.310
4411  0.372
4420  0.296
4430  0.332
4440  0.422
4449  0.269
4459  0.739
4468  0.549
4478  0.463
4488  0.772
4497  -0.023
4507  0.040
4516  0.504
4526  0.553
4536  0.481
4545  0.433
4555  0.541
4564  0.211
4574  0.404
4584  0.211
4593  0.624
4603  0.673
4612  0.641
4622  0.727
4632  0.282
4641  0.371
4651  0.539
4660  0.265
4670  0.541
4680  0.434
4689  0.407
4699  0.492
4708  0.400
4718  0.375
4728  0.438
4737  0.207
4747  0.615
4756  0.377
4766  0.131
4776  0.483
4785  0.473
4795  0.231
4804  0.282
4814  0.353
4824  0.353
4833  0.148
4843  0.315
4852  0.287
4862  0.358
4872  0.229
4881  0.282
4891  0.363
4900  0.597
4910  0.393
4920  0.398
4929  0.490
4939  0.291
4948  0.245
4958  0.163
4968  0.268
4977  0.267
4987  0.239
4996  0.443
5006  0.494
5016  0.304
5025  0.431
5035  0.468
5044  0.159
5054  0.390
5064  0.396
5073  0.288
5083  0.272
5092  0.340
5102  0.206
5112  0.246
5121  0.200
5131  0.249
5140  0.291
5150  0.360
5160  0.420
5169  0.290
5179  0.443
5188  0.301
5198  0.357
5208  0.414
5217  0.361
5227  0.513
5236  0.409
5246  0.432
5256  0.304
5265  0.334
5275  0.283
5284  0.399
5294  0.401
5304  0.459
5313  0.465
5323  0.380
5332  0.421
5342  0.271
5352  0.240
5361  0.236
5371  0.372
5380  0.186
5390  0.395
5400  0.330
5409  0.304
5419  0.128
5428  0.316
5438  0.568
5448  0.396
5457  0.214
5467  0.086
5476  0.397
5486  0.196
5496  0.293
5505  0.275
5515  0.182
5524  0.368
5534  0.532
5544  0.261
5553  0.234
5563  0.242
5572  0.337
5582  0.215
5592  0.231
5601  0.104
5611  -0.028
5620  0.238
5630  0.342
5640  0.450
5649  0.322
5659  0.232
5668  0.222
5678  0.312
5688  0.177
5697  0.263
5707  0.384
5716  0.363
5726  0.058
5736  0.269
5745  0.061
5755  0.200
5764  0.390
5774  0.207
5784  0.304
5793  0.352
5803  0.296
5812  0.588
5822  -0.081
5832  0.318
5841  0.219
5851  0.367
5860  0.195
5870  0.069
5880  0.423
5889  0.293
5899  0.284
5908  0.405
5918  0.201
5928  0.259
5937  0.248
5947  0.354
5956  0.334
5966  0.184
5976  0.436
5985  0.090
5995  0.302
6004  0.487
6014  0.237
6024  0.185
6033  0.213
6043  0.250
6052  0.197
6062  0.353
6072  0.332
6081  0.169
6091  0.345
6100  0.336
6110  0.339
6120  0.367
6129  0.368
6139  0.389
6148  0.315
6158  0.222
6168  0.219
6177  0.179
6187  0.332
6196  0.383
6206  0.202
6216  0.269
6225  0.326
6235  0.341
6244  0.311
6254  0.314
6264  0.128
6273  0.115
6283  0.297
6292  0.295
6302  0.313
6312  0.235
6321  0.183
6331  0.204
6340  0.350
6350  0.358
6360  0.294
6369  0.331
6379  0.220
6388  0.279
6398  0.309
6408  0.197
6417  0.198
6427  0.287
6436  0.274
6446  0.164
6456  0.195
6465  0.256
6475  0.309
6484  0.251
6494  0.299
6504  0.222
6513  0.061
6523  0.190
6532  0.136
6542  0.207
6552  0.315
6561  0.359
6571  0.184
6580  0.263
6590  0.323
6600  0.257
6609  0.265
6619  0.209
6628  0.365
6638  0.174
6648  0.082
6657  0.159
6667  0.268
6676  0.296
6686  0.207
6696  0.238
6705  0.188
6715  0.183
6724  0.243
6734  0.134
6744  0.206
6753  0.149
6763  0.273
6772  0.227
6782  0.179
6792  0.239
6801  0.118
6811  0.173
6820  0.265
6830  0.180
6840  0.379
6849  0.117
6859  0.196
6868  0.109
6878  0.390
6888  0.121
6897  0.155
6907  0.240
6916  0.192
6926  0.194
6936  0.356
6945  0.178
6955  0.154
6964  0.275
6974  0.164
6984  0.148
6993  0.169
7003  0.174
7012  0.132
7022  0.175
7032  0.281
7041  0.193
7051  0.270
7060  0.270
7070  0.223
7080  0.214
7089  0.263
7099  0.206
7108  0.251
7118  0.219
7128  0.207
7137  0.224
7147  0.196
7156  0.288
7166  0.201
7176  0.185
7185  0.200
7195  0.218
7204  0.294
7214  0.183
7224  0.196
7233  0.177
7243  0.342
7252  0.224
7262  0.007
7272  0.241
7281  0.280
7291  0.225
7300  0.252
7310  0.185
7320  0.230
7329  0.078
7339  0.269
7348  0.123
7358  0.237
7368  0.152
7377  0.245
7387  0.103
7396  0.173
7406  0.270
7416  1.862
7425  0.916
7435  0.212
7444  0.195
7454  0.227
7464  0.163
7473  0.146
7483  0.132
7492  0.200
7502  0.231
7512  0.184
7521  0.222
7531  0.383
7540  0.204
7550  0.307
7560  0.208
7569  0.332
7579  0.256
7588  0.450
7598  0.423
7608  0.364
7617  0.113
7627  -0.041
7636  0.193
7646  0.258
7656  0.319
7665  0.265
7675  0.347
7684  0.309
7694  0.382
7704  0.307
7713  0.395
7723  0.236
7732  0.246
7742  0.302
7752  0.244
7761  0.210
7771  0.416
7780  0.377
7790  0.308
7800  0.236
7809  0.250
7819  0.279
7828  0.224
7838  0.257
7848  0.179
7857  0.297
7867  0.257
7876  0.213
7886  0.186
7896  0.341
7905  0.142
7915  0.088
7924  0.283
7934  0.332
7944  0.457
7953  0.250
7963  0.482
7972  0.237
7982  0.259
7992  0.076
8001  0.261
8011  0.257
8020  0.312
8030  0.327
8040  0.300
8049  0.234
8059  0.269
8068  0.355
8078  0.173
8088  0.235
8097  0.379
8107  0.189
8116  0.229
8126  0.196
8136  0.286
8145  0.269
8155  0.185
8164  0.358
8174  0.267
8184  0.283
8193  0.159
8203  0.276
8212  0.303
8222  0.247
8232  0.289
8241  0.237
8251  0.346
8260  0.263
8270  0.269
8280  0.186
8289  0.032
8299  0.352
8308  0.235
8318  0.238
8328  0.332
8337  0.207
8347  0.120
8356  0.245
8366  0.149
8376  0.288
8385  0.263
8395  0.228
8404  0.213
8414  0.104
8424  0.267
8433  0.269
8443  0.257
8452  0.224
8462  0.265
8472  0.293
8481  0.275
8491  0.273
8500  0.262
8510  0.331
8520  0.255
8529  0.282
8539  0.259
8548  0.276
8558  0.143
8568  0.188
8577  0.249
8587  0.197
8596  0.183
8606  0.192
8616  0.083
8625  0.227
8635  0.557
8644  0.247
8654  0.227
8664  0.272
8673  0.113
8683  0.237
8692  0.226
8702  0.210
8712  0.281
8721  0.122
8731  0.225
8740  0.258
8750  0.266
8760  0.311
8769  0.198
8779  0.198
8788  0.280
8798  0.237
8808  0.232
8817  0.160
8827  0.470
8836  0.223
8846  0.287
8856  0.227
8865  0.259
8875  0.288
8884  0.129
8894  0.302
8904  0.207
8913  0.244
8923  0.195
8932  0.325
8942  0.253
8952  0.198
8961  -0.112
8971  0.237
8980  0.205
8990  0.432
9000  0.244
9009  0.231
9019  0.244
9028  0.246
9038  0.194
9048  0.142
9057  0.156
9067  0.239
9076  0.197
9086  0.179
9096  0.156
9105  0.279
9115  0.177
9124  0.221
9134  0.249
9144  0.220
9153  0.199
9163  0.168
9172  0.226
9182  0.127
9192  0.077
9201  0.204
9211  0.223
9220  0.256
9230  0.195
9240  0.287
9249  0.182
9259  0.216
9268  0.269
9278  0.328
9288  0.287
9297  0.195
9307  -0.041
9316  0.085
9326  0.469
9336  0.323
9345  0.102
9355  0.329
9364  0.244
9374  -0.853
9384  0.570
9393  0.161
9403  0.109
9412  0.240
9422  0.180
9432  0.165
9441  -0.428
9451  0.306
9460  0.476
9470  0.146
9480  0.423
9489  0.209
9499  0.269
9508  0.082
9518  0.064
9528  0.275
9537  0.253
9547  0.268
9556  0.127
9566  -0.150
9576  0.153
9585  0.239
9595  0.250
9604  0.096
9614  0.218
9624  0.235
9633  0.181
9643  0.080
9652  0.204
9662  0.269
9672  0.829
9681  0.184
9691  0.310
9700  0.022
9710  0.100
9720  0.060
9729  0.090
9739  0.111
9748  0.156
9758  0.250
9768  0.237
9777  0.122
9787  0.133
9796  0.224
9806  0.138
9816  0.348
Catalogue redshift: 0.989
